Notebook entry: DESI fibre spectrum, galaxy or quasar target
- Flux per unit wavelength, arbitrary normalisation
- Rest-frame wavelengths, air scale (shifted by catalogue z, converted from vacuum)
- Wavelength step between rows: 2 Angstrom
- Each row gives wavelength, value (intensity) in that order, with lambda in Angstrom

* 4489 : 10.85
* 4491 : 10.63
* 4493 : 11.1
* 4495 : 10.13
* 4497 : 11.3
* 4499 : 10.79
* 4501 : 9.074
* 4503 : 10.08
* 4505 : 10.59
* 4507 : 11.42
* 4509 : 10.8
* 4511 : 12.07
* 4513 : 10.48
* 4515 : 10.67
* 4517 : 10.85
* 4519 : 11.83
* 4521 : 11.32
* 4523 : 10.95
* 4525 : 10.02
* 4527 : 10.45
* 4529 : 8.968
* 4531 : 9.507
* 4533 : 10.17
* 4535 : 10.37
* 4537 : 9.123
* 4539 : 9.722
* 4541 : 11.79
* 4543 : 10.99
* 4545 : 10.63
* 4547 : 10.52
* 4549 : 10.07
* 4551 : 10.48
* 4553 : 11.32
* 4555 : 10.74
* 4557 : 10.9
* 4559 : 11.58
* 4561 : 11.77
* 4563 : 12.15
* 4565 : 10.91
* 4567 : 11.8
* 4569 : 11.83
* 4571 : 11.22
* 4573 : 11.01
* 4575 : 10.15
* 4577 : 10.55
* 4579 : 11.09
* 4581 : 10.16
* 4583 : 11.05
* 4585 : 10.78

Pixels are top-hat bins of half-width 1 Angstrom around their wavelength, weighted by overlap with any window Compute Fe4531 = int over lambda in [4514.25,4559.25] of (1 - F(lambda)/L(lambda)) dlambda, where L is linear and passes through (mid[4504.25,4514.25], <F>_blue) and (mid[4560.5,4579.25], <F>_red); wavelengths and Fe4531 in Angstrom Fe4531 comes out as 2.4 Angstrom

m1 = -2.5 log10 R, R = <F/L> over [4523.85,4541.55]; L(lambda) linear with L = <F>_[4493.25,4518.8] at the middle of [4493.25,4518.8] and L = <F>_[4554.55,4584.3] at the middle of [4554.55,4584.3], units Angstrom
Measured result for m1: 0.10 mag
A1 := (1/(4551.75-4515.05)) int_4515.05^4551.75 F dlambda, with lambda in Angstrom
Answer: 10.4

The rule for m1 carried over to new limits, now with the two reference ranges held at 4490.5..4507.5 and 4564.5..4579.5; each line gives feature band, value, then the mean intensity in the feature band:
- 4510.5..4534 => 0.01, 10.6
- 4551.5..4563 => -0.03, 11.3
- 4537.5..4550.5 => 0.03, 10.6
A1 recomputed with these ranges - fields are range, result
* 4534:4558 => 10.6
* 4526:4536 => 9.89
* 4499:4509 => 10.4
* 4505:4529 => 10.9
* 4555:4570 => 11.5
